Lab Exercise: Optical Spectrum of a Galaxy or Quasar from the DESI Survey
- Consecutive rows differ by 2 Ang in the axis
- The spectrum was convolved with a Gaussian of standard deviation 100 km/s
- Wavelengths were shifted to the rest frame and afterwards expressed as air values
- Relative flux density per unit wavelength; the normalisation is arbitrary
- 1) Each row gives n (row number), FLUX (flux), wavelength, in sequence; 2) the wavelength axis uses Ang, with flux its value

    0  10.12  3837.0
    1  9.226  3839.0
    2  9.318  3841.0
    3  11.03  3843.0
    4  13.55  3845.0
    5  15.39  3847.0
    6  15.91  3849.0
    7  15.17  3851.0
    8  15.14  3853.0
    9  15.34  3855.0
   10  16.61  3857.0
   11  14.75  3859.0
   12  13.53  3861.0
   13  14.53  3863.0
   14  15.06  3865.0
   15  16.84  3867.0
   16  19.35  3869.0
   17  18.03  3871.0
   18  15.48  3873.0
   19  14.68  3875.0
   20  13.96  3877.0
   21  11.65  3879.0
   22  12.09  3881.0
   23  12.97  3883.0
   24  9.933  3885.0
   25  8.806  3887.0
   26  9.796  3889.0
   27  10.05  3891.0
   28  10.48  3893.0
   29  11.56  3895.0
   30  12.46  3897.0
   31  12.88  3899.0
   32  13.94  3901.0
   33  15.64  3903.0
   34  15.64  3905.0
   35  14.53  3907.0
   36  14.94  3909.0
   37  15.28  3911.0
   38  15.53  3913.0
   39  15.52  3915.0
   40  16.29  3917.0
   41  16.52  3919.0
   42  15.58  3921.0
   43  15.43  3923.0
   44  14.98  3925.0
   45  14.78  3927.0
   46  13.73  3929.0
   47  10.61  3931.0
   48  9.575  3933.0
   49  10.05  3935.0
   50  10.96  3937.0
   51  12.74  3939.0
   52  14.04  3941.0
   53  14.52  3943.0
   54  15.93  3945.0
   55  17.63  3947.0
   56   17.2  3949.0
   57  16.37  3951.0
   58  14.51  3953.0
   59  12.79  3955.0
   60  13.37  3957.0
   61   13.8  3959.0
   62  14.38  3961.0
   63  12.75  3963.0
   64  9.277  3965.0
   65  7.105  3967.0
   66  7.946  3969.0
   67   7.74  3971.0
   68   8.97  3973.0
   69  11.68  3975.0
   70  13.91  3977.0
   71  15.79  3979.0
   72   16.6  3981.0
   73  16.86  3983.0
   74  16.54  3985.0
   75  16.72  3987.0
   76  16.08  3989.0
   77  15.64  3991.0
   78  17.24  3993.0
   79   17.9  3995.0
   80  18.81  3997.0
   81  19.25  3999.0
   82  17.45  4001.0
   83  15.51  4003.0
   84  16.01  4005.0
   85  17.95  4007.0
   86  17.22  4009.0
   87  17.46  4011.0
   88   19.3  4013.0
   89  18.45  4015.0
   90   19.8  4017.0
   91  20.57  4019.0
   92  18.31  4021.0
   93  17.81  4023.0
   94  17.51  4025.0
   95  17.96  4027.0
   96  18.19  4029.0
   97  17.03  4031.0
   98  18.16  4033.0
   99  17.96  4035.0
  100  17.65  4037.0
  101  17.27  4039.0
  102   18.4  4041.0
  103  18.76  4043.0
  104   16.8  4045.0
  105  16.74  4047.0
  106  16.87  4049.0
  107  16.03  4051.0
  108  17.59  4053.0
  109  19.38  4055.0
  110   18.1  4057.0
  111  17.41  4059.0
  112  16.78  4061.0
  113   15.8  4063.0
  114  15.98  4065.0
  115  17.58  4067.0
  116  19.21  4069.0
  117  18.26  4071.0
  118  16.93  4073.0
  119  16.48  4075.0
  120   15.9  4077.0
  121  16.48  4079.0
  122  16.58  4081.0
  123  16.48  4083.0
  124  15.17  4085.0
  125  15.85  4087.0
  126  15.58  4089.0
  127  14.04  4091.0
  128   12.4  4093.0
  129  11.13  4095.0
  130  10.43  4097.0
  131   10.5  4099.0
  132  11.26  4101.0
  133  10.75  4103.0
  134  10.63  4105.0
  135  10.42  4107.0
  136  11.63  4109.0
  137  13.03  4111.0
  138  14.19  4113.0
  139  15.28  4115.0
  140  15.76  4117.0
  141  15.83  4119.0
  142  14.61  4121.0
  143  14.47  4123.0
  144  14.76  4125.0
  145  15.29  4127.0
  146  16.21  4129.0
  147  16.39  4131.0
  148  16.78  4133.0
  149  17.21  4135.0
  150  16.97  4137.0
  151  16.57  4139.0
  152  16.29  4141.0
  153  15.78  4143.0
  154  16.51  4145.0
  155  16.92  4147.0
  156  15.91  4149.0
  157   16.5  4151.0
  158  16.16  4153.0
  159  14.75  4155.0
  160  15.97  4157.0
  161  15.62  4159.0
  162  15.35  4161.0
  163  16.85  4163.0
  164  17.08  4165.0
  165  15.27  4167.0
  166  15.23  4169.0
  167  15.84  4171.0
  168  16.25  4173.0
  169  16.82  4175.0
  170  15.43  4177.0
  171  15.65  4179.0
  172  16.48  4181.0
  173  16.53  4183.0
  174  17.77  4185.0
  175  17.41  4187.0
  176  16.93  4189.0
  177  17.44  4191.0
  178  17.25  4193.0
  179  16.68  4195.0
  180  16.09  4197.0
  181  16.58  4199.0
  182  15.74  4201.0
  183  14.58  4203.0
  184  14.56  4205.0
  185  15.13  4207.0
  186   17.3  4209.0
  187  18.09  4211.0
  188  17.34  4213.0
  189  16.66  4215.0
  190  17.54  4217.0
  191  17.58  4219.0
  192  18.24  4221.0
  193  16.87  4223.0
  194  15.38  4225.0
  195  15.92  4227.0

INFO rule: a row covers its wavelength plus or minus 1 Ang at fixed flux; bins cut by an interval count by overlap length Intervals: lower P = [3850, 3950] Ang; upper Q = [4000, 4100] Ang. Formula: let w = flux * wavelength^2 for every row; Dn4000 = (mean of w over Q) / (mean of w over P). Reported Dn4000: 1.29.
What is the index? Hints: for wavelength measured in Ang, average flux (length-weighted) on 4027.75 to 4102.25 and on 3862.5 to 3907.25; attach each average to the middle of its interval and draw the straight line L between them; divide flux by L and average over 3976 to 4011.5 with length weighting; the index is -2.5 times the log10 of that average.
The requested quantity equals -0.11 mag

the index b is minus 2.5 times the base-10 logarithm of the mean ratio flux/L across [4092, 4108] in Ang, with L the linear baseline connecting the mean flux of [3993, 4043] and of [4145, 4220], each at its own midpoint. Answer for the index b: 0.49 mag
